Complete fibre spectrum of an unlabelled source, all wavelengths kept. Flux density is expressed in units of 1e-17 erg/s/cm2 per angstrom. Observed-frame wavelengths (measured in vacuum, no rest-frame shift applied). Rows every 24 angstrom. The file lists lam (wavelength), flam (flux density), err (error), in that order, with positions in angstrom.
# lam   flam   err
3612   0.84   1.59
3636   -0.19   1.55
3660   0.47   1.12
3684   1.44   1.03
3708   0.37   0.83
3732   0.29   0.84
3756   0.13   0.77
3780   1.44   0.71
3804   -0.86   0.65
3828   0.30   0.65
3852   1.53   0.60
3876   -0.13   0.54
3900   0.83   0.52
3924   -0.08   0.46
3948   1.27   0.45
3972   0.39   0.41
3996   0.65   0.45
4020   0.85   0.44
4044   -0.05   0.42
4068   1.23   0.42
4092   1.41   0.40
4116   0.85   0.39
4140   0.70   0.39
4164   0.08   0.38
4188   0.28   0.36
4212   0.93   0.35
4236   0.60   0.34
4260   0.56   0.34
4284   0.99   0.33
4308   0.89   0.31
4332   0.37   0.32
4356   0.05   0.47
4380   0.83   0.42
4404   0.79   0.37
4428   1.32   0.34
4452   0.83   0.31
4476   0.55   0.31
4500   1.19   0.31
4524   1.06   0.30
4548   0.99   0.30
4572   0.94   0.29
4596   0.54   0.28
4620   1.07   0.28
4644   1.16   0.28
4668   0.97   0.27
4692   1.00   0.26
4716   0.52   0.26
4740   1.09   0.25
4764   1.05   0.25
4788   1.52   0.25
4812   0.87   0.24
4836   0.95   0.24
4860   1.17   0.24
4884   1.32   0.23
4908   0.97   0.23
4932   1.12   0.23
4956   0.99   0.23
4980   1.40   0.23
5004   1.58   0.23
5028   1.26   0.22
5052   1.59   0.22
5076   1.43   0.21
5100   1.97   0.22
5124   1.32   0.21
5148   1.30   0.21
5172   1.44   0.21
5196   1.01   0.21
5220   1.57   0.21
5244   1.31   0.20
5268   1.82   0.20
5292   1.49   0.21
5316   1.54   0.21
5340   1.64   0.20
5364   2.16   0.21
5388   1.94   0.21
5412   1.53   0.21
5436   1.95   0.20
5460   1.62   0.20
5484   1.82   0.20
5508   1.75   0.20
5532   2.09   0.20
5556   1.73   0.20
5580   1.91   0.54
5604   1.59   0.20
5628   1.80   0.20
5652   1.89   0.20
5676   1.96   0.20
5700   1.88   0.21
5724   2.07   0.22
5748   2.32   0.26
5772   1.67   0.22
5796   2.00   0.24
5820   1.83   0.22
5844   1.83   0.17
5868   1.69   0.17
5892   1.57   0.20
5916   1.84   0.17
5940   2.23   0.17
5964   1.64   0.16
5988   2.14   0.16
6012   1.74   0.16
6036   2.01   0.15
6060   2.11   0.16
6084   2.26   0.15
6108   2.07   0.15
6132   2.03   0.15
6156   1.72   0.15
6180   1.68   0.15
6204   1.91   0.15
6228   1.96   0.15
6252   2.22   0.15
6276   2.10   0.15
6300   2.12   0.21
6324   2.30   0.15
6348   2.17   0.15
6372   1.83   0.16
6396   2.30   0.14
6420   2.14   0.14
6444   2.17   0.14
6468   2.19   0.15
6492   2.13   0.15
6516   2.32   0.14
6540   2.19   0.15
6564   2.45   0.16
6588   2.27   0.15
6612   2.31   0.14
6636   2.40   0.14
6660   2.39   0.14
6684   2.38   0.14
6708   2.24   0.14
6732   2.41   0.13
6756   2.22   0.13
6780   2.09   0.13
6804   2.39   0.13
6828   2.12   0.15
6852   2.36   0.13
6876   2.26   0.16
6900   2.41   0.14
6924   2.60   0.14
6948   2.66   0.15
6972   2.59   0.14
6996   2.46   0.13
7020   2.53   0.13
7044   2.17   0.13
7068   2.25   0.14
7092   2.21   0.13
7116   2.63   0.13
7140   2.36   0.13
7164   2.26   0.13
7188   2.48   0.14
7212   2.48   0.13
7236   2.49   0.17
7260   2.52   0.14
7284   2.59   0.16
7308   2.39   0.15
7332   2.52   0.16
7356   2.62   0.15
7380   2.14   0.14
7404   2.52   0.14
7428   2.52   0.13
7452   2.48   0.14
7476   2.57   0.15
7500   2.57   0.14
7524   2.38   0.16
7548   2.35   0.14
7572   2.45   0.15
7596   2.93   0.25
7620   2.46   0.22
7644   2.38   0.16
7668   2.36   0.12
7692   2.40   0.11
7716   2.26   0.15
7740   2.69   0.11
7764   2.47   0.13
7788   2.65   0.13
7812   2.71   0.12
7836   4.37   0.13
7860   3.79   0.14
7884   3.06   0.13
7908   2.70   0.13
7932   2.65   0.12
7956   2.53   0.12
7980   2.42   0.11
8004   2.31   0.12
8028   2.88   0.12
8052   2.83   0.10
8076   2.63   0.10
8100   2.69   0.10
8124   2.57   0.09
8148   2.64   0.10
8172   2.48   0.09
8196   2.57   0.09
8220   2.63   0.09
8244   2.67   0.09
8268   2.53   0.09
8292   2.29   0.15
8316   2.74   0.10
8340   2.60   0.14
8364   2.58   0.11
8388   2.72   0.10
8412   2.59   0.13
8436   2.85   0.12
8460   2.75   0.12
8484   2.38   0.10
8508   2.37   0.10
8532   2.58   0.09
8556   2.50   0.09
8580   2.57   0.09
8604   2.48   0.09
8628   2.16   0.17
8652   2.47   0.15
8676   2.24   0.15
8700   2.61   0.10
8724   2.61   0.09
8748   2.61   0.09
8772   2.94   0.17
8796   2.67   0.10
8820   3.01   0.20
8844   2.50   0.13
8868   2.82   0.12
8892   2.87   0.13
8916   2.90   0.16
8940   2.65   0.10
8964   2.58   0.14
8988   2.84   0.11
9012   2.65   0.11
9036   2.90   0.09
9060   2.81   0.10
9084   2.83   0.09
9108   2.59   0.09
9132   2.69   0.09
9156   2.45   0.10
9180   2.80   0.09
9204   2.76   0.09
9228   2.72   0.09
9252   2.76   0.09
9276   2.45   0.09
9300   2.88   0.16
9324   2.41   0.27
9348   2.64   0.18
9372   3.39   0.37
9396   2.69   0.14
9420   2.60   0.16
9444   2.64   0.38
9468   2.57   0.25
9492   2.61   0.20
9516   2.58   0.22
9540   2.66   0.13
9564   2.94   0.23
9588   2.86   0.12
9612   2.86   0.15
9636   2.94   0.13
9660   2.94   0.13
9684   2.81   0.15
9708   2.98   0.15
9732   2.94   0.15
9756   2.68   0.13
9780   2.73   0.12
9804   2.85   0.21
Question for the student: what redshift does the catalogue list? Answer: 0.195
